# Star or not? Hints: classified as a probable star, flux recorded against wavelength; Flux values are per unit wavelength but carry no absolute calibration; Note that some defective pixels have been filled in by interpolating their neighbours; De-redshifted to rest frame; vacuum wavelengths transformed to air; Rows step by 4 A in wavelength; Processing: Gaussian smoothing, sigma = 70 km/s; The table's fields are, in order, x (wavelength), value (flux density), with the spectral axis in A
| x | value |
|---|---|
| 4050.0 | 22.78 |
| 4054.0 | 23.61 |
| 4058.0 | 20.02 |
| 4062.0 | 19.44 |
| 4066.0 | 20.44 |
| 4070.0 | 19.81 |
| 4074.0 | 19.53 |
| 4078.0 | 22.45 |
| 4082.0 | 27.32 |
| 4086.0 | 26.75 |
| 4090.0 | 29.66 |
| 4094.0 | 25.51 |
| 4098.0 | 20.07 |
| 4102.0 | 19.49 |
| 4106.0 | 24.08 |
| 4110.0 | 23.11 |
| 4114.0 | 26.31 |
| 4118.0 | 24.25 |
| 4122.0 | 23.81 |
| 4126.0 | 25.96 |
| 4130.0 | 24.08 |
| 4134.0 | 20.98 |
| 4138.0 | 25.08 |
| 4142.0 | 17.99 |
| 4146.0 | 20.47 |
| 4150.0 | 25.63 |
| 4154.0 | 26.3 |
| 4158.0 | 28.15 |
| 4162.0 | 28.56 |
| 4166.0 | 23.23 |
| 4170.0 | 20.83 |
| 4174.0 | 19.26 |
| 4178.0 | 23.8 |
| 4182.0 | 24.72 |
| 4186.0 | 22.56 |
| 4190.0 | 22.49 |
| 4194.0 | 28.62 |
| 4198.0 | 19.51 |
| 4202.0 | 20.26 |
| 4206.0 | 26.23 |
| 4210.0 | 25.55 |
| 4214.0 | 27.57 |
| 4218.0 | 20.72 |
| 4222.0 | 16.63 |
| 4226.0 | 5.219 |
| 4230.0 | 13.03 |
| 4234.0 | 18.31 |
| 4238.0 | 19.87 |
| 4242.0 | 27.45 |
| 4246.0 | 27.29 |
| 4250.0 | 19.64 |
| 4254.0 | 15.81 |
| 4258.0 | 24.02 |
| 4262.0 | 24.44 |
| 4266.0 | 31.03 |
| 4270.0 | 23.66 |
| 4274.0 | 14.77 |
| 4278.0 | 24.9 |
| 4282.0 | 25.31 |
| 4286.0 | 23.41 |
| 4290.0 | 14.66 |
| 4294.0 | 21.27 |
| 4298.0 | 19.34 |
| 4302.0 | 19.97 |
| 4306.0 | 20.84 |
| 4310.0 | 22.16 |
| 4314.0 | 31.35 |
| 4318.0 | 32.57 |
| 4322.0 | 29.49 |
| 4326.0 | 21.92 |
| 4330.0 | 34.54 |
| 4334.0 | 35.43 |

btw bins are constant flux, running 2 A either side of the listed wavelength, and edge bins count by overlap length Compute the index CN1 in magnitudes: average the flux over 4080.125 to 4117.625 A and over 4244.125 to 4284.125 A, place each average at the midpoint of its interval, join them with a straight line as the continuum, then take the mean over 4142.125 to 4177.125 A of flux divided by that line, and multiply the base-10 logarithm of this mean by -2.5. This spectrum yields 0.02 mag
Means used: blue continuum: 24.7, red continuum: 23.1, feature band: 23.7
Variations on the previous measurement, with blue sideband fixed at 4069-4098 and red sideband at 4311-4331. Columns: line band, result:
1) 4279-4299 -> 0.334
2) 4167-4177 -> 0.253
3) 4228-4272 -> 0.246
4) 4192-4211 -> 0.122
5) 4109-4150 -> 0.086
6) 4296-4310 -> 0.384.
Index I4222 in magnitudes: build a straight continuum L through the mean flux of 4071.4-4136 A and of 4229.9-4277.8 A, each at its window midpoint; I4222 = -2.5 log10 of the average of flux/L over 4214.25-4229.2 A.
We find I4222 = 0.39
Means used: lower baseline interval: 23.9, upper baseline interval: 22.1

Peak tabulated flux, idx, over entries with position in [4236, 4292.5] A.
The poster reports 31.03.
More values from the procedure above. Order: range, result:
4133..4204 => 28.62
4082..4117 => 29.66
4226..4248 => 27.45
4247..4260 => 24.02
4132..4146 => 25.08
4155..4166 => 28.56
